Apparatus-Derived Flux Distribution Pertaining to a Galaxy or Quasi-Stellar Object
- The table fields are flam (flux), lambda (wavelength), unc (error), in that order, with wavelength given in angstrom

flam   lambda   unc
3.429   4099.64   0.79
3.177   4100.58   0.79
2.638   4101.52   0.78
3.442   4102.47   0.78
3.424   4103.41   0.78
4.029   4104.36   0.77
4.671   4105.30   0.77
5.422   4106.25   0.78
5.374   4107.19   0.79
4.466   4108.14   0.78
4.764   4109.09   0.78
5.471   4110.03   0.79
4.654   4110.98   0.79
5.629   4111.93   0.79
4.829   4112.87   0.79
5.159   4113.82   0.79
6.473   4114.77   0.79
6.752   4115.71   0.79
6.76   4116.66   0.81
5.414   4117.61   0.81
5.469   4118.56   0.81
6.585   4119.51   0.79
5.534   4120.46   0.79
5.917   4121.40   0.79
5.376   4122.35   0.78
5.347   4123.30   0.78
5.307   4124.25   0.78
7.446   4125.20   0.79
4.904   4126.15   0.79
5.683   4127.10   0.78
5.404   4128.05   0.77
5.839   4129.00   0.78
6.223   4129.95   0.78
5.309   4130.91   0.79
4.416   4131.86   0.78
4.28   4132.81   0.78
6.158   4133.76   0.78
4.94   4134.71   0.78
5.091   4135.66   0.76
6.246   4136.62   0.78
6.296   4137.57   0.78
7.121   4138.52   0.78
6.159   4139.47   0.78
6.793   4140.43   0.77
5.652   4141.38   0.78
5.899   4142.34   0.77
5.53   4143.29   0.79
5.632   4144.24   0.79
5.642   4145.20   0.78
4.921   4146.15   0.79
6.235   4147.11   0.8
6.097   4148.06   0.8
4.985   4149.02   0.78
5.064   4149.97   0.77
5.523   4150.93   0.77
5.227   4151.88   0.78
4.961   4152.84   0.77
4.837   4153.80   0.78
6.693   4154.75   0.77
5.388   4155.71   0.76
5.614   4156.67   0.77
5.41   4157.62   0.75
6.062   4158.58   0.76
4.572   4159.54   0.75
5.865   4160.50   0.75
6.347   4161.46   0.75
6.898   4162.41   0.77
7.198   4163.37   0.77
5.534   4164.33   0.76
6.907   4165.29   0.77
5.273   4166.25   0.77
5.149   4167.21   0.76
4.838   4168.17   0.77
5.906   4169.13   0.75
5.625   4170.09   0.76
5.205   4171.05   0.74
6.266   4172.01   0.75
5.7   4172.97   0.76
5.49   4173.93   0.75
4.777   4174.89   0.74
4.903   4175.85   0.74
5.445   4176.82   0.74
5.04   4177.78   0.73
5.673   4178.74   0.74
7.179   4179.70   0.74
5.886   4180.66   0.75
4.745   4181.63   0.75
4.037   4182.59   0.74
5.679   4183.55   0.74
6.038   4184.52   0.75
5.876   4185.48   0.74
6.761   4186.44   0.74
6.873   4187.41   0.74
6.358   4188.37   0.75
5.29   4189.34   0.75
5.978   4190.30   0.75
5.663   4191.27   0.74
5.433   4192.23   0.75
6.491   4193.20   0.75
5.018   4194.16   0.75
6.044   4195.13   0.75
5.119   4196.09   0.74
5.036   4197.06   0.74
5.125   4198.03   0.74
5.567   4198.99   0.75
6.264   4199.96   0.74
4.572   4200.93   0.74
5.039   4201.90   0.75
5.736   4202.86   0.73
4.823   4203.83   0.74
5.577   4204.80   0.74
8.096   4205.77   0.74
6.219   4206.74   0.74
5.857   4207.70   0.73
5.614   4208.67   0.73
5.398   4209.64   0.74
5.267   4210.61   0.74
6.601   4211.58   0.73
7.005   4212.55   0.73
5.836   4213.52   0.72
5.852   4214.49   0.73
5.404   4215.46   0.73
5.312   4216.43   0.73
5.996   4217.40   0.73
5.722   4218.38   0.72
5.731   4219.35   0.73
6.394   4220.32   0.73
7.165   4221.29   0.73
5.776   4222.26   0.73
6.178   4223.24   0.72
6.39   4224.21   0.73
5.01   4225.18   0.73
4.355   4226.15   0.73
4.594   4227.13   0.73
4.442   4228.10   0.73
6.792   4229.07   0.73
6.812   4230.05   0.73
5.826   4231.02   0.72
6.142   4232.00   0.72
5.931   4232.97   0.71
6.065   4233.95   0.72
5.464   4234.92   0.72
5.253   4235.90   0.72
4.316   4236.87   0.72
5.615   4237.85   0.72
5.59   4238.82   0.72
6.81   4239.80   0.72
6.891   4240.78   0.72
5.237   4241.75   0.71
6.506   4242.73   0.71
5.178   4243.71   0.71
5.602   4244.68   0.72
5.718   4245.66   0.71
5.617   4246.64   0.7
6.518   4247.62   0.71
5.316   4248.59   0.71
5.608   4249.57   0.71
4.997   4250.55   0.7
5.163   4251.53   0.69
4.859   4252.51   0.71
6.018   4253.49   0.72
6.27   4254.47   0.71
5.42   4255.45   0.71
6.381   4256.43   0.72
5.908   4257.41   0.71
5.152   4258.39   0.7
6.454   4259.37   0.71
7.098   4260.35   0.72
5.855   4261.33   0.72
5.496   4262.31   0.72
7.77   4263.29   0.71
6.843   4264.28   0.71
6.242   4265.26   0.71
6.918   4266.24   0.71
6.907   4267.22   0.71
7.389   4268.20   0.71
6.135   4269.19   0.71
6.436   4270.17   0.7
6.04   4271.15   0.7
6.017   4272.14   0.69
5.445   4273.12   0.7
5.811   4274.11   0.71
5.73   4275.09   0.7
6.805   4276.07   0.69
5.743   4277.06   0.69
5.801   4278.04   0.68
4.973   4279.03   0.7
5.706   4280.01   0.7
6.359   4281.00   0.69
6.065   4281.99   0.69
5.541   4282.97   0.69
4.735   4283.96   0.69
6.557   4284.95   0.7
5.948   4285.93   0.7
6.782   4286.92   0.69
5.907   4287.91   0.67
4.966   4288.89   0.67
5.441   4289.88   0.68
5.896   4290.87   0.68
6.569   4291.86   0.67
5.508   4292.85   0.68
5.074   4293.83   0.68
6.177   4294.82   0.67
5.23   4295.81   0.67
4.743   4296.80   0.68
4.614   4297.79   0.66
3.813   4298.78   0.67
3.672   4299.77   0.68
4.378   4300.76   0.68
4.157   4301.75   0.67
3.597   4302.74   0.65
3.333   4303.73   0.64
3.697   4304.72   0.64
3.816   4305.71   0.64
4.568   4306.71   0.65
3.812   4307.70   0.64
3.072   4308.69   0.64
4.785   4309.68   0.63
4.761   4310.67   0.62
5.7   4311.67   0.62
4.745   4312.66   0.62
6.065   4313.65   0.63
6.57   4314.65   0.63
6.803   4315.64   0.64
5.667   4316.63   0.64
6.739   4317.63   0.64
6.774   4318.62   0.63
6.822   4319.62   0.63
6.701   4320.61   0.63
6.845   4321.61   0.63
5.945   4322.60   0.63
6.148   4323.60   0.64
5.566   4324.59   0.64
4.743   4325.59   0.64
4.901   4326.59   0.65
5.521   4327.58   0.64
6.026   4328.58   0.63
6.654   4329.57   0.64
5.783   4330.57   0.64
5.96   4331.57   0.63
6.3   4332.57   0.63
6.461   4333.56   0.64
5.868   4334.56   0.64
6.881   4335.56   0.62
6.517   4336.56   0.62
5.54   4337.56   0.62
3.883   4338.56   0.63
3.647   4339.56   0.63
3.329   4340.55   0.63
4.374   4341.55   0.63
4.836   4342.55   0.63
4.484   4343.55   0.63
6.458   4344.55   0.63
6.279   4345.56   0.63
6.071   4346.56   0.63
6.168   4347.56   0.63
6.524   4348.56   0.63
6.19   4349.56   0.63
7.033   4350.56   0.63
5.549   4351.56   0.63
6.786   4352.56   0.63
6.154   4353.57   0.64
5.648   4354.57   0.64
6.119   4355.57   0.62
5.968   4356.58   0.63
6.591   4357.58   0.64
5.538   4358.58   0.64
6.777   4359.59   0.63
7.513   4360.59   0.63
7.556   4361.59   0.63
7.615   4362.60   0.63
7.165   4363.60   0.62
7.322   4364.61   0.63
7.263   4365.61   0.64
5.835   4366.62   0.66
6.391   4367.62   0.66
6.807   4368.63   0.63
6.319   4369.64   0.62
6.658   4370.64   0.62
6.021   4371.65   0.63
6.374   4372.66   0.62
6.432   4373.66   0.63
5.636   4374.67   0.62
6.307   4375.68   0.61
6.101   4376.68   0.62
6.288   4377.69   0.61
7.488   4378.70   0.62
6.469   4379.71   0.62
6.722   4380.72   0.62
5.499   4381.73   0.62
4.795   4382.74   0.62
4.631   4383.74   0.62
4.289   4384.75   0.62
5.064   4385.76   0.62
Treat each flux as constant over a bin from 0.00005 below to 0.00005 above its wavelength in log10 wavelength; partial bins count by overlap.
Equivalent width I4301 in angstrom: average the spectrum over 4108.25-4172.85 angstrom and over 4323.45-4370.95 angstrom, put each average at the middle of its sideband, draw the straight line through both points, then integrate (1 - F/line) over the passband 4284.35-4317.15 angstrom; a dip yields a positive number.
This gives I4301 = 5.0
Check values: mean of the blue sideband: 5.68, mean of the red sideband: 6.03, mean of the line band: 5.04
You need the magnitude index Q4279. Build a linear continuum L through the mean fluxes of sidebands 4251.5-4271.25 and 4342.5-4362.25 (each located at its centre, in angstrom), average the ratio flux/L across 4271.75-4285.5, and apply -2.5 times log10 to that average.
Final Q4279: 0.08 mag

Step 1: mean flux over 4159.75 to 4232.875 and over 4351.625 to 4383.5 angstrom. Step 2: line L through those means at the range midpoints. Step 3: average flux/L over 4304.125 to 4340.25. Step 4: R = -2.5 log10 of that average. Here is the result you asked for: 0.13 mag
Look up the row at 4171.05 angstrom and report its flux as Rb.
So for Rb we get 5.205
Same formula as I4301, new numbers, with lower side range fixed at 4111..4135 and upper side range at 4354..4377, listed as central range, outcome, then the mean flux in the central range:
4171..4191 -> 0.55 angstrom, 5.69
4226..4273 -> 1.35 angstrom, 5.92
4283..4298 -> 1.49 angstrom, 5.63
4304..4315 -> 2.93 angstrom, 4.64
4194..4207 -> 0.72 angstrom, 5.59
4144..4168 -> 0.35 angstrom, 5.67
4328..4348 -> 2.64 angstrom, 5.57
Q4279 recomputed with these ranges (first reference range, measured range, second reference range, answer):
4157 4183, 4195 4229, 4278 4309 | -0.05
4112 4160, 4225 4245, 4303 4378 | 0.02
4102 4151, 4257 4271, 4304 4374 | -0.13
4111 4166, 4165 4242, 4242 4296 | 0.02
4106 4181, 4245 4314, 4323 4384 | 0.07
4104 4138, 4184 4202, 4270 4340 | -0.05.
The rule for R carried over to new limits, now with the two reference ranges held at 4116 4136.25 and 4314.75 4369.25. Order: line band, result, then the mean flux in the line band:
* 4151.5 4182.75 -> 0.02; 5.61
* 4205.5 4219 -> -0.03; 5.98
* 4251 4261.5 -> 0.01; 5.87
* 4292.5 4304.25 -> 0.31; 4.51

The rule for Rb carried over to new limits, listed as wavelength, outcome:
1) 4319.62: 6.822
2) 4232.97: 5.931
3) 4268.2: 7.389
